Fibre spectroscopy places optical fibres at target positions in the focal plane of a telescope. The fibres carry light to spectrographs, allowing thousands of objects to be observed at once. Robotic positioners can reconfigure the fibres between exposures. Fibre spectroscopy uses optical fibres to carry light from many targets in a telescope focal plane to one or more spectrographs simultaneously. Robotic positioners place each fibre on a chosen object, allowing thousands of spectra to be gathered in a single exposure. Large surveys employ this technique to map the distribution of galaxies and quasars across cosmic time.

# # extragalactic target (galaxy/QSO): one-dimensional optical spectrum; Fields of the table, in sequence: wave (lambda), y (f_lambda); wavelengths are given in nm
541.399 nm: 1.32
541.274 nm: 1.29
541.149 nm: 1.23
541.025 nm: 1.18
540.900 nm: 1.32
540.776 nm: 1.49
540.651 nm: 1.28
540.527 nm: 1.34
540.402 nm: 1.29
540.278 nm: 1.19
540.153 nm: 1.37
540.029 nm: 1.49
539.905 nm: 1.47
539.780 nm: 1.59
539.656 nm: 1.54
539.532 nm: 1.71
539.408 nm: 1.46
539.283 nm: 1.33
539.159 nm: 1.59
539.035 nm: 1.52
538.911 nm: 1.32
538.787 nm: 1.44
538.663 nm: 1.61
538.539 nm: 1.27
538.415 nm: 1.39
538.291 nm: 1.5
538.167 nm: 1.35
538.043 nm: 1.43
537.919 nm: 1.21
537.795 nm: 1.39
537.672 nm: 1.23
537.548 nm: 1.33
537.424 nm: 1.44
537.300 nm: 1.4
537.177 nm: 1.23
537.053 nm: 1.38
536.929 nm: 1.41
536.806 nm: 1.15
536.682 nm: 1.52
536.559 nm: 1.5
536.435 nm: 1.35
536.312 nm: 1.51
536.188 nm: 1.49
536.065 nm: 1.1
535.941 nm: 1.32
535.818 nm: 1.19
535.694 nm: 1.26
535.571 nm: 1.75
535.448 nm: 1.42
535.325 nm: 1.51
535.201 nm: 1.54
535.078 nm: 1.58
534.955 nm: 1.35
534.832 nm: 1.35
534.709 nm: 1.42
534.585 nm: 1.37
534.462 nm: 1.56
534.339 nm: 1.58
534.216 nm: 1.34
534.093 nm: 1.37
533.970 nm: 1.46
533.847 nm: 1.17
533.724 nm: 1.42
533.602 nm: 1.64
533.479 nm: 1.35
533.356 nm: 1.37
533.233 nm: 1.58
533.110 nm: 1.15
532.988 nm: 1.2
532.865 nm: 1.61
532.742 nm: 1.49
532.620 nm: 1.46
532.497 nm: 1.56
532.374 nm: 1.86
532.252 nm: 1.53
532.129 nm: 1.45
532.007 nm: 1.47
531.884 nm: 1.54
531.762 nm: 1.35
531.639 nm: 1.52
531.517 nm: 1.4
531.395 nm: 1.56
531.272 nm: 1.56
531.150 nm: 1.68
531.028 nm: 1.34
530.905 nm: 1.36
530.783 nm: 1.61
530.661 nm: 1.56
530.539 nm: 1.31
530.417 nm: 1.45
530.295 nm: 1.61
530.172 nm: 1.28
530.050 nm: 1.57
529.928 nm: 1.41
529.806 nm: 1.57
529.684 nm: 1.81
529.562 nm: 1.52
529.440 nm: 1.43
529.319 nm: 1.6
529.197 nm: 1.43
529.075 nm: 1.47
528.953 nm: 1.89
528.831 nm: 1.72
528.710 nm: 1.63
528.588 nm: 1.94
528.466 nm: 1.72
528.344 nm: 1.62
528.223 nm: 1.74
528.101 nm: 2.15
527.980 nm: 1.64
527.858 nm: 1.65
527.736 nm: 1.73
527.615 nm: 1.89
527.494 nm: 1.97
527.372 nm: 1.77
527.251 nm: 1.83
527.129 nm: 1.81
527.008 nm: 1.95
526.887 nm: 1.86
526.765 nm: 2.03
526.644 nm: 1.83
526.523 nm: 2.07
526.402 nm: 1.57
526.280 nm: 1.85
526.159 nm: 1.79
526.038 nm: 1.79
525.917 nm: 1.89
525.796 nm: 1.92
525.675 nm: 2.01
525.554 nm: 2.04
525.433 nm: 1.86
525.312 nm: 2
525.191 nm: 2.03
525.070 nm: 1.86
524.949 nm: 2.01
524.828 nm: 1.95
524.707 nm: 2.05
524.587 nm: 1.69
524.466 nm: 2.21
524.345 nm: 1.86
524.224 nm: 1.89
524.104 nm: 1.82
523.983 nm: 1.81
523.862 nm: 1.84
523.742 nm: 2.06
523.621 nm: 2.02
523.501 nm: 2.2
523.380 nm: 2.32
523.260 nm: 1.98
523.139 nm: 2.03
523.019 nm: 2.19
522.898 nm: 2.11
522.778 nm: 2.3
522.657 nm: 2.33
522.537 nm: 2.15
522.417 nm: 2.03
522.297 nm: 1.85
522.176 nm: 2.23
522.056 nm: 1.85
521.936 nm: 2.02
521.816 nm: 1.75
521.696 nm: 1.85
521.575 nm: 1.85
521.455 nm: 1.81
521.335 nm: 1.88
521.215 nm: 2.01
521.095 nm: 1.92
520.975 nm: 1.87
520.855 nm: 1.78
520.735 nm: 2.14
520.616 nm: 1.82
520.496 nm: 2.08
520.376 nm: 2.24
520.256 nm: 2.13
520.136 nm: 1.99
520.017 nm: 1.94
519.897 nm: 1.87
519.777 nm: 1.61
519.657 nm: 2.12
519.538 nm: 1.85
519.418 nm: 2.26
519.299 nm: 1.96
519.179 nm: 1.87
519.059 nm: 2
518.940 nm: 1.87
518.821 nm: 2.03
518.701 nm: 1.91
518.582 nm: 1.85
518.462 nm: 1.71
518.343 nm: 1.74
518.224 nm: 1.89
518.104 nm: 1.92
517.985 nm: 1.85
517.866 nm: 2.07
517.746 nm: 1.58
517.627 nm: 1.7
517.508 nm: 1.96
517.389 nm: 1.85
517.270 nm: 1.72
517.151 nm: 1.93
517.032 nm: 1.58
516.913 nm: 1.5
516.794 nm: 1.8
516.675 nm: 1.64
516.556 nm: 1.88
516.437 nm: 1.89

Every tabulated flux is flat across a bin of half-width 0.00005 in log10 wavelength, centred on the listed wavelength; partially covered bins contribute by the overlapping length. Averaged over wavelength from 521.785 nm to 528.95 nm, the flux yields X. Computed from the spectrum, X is 1.93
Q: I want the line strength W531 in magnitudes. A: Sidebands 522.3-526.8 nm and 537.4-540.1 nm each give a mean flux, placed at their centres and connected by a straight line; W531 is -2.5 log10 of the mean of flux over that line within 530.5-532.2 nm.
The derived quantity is 0.16 mag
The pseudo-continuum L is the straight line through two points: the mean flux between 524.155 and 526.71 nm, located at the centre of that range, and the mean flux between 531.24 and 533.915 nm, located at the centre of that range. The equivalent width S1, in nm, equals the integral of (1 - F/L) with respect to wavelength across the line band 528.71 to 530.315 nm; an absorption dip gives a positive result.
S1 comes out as 0.09 nm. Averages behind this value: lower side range 1.91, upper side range 1.46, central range 1.56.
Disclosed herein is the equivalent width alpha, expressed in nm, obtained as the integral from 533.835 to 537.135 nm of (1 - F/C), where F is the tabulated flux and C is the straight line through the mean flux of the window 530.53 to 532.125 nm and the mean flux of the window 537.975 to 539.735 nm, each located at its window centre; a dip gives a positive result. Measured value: 0.15 nm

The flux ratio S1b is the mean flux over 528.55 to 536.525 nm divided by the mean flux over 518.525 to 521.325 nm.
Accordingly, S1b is 0.75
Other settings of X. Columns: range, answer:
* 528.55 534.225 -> 1.5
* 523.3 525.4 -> 1.98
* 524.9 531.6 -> 1.72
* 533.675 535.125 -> 1.41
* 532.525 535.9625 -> 1.42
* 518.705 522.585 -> 1.96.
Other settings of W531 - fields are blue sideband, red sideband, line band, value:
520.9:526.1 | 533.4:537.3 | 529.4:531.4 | 0.096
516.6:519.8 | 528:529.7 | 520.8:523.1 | -0.115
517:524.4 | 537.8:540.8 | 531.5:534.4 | 0.105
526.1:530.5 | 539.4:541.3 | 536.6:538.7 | 0.074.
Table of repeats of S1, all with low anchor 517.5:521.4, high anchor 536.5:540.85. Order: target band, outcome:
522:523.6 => -0.25 nm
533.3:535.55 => 0.12 nm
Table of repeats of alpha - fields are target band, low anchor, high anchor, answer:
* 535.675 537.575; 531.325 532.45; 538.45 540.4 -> 0.164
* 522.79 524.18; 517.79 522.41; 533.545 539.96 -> -0.163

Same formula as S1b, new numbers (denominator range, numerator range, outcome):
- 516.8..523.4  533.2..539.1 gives 0.72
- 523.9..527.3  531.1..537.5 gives 0.76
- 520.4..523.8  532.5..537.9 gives 0.69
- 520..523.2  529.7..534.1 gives 0.73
